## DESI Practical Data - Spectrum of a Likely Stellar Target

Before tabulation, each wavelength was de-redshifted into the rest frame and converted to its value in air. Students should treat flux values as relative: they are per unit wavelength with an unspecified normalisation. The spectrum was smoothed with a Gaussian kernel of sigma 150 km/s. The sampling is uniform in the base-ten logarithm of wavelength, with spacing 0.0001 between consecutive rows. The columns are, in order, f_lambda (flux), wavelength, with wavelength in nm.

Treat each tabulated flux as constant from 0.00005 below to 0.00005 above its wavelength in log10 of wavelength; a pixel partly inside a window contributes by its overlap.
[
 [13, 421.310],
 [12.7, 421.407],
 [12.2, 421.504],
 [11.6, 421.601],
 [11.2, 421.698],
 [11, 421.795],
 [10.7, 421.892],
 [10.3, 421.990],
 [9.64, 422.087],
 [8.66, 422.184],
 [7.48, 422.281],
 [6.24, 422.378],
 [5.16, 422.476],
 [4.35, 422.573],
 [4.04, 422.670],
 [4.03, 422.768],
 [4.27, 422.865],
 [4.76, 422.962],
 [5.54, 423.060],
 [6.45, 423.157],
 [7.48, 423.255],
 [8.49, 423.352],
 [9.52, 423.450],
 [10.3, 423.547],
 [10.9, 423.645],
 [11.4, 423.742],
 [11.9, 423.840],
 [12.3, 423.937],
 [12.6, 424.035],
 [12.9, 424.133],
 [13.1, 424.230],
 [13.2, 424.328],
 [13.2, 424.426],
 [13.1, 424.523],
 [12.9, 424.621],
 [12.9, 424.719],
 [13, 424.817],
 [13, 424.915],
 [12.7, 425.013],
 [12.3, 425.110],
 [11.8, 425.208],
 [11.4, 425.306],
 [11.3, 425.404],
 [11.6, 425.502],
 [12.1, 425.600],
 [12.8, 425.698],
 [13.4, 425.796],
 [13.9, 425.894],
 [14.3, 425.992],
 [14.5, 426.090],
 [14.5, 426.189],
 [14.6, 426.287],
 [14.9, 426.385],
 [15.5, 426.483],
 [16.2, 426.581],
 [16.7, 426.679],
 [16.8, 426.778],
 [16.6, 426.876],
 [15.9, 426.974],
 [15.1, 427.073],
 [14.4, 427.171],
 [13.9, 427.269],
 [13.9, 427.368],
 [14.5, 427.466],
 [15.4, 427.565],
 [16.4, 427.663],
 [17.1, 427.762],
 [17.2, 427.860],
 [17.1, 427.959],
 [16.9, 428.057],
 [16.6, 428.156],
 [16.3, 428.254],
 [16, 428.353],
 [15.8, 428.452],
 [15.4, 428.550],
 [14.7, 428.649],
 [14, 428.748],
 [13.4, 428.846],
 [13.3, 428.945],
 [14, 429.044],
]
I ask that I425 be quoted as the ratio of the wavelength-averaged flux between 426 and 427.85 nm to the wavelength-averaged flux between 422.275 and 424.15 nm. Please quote 1.9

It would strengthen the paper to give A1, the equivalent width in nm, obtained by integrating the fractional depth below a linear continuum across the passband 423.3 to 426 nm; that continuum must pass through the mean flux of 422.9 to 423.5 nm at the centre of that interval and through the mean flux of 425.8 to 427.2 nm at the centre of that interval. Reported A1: -0.47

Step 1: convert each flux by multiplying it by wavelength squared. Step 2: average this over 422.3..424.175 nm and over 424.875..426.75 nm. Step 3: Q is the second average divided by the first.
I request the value 1.72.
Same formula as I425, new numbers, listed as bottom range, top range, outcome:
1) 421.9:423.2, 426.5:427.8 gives 2.45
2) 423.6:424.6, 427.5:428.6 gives 1.31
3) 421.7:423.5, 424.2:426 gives 1.76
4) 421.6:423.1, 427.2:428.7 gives 2.16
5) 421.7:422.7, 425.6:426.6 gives 1.79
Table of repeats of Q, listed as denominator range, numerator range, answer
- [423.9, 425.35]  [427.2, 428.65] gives 1.27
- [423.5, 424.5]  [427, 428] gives 1.29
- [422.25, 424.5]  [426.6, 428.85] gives 1.83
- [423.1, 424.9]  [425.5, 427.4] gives 1.30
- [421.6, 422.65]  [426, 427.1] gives 1.87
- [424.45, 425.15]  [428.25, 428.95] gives 1.18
